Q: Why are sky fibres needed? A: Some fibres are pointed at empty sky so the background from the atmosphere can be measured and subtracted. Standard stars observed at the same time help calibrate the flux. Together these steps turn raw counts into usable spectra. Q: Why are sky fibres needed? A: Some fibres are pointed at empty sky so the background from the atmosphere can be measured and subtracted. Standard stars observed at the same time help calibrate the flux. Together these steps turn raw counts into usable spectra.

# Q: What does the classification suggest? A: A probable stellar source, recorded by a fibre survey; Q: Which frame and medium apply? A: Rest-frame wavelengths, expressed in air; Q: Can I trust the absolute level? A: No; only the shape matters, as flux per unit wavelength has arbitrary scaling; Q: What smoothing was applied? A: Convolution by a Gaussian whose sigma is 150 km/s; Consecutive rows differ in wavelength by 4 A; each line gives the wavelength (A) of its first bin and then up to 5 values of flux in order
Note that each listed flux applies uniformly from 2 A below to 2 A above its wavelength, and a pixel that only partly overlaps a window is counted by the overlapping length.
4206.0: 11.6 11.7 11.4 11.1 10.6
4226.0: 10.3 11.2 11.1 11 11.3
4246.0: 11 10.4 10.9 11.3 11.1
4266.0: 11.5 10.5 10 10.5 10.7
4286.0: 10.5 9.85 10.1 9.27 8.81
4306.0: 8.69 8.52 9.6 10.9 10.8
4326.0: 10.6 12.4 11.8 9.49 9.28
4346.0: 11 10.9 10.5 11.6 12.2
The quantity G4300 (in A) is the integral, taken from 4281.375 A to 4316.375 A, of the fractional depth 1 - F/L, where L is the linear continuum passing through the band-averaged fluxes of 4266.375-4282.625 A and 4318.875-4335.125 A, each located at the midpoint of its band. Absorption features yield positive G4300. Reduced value 4.4 A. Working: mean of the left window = 10.5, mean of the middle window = 9.53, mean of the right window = 11.3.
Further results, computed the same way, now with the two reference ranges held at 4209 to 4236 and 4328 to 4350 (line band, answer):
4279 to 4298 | 1.24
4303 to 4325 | 2.33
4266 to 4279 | 0.52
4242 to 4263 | 0.01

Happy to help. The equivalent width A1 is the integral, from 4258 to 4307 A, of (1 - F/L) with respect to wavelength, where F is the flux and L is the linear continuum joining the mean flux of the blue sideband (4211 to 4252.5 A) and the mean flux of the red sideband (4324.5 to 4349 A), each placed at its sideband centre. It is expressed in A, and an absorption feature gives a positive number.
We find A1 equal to 3.0 A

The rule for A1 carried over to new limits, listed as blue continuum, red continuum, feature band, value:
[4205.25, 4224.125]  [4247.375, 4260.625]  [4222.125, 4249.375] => 0.3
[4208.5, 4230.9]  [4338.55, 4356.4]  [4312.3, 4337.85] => -1.1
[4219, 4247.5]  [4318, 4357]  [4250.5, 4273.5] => -0.1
